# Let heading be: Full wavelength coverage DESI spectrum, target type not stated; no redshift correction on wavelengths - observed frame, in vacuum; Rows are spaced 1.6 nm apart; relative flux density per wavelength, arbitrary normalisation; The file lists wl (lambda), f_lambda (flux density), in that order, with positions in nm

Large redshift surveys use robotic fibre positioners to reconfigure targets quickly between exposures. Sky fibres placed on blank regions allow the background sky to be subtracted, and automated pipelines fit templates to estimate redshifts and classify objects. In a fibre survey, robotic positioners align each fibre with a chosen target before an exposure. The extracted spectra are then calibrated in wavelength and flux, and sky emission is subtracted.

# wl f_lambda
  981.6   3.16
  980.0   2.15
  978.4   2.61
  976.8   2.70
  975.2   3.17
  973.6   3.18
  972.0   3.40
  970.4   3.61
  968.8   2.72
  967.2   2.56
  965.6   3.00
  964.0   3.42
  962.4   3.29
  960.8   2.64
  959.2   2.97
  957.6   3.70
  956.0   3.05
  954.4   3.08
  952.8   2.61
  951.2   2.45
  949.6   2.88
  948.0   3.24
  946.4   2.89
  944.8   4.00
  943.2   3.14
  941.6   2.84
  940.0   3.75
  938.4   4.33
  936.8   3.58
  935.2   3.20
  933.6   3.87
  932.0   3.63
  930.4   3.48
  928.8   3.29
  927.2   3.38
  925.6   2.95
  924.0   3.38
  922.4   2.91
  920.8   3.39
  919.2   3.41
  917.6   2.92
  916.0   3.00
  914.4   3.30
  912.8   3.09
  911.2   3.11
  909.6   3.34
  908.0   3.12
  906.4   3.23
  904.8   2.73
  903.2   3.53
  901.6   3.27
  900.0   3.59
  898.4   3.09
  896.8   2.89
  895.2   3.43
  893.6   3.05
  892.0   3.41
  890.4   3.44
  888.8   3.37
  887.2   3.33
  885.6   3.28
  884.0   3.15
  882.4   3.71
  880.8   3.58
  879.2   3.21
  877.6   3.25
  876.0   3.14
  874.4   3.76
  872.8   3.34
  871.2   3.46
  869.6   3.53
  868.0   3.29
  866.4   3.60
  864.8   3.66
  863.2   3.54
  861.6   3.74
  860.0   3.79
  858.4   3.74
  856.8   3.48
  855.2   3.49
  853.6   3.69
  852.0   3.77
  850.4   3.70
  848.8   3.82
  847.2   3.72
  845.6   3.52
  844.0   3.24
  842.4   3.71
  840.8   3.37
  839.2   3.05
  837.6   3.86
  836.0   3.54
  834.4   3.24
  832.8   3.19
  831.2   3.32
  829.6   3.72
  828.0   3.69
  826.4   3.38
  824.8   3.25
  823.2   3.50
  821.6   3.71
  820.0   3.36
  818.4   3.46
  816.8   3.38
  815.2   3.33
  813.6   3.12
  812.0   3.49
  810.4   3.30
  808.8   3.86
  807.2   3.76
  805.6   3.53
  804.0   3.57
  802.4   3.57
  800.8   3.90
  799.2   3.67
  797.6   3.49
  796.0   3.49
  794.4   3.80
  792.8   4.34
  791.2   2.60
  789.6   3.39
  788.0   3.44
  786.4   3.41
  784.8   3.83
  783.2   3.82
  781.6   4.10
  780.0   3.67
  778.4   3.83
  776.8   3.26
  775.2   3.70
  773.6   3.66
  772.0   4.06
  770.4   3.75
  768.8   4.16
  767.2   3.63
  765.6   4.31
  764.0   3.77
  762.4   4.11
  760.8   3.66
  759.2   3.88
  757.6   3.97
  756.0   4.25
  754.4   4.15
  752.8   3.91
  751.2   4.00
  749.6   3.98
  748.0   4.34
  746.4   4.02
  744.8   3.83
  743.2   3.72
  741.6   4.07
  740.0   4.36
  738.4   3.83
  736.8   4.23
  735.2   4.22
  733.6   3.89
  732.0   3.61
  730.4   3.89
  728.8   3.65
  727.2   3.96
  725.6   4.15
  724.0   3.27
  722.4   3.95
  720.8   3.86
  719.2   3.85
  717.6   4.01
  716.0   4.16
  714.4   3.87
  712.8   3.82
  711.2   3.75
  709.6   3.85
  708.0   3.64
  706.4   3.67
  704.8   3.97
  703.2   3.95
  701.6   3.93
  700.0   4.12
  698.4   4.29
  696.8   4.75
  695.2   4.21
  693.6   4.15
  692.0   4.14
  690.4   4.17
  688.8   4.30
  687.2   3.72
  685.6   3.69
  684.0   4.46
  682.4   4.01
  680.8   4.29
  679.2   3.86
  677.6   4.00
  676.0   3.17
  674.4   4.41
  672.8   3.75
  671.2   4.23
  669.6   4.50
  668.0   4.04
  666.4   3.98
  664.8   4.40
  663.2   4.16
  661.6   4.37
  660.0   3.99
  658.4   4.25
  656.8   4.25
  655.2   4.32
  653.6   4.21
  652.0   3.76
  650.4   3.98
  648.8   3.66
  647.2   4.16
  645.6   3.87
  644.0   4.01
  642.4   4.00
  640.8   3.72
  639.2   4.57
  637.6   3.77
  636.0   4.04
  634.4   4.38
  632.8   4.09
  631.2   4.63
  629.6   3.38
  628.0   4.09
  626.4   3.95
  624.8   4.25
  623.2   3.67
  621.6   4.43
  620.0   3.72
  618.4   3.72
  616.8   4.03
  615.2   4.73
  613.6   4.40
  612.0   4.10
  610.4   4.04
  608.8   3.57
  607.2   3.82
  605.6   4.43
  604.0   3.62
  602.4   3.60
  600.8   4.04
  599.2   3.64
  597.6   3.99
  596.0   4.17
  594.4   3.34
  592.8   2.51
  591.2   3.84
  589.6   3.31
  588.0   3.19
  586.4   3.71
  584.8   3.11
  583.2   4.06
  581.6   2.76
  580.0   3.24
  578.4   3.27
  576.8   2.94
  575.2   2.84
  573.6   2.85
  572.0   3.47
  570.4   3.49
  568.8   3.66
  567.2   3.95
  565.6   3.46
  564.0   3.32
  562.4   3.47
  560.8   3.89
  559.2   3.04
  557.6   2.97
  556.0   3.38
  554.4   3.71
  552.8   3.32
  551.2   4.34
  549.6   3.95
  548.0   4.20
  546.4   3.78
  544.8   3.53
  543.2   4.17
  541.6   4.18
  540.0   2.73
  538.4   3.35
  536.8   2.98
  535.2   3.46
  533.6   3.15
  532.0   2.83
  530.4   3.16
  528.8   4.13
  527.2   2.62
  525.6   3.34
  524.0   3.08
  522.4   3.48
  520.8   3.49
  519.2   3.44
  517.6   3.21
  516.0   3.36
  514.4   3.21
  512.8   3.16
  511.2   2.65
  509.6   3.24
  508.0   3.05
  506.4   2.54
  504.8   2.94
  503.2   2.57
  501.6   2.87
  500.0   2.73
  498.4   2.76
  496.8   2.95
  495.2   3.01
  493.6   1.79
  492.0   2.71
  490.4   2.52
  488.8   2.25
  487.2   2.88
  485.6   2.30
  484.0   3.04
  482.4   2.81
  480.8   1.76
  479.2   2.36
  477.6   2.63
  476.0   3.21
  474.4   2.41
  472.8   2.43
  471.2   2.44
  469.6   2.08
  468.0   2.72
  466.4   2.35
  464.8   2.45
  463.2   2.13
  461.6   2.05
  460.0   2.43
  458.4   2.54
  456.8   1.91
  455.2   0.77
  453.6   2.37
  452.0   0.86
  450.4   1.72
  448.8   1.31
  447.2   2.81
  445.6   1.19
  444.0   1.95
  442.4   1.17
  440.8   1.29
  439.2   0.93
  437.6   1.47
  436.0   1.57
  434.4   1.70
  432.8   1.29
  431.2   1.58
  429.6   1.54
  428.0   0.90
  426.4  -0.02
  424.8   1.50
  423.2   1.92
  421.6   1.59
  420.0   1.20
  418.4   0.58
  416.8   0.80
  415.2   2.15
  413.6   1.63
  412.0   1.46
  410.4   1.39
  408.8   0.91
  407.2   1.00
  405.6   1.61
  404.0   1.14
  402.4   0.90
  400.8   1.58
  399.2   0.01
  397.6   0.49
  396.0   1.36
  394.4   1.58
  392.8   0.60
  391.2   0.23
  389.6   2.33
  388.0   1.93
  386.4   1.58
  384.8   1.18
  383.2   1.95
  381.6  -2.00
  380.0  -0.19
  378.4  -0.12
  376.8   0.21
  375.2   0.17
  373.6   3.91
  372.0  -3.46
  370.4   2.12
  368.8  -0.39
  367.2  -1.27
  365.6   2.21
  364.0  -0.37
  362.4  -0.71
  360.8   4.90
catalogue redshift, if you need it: 0.146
